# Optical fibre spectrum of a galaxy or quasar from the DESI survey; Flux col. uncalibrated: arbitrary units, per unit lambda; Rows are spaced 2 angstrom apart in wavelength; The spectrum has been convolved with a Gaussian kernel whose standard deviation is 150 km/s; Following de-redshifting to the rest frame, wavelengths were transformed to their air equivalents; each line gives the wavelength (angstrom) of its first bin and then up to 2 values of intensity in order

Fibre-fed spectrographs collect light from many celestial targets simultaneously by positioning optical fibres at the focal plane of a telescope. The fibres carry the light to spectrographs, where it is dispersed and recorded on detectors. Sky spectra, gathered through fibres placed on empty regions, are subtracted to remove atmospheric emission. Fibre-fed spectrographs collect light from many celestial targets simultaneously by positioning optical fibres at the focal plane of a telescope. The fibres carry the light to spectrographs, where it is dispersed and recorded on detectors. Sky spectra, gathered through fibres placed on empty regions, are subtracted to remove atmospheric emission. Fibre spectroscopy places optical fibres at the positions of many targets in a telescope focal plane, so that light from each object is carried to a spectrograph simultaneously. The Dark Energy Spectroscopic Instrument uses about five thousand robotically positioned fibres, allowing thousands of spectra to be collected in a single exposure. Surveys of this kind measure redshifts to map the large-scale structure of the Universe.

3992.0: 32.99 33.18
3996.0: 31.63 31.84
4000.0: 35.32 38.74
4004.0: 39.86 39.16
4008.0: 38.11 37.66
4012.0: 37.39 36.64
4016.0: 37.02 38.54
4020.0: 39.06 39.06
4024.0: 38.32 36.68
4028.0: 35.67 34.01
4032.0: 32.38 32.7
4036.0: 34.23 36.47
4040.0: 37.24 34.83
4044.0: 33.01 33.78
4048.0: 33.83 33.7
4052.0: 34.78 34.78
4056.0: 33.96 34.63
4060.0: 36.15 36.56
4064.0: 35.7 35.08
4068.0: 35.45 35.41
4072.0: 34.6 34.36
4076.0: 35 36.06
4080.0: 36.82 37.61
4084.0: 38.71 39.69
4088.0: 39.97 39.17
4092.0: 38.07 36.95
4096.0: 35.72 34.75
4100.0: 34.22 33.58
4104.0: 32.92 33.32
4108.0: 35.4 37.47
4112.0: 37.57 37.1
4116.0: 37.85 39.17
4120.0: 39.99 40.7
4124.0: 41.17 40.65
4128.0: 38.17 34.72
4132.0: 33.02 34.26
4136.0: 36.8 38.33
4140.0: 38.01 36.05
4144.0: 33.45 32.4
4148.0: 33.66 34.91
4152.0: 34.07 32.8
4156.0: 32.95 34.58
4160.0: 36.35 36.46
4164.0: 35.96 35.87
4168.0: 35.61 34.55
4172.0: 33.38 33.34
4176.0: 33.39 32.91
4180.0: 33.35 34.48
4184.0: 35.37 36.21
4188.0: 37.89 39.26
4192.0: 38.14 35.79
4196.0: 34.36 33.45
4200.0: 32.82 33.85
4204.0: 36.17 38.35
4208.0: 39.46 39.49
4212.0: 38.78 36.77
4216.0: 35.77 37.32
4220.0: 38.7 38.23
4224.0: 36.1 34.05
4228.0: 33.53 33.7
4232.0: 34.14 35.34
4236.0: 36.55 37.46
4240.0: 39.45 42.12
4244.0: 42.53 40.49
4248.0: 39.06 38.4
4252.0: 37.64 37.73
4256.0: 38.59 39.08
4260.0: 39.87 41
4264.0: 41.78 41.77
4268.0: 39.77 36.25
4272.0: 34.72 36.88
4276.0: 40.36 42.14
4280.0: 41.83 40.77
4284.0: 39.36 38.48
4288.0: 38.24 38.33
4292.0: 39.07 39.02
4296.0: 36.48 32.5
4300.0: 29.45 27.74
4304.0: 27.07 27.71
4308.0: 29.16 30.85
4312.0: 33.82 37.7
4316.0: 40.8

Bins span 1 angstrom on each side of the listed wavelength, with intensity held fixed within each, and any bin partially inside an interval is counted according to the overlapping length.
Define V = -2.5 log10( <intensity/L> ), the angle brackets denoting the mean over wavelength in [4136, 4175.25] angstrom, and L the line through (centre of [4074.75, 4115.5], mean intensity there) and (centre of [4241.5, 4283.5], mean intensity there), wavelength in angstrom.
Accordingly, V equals 0.08 mag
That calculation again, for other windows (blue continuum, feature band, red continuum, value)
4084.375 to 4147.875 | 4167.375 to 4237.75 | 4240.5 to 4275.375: 0.08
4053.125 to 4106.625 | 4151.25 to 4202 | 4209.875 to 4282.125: 0.07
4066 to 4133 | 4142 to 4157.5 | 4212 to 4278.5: 0.11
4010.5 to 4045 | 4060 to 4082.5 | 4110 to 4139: 0.04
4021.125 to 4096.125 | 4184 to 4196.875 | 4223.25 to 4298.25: 0.02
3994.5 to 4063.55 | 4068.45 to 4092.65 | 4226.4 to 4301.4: -0.02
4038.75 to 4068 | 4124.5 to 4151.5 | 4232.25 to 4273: 0.02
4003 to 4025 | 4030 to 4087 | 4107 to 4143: 0.08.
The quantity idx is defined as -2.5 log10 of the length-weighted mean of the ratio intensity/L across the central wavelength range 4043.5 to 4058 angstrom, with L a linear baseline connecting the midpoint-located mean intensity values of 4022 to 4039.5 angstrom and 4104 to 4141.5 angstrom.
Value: 0.053 mag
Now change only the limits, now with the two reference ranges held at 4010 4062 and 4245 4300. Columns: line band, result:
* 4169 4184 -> 0.11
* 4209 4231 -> 0.04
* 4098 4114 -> 0.04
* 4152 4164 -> 0.08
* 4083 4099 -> -0.05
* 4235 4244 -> -0.03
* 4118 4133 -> -0.05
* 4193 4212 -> 0.05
